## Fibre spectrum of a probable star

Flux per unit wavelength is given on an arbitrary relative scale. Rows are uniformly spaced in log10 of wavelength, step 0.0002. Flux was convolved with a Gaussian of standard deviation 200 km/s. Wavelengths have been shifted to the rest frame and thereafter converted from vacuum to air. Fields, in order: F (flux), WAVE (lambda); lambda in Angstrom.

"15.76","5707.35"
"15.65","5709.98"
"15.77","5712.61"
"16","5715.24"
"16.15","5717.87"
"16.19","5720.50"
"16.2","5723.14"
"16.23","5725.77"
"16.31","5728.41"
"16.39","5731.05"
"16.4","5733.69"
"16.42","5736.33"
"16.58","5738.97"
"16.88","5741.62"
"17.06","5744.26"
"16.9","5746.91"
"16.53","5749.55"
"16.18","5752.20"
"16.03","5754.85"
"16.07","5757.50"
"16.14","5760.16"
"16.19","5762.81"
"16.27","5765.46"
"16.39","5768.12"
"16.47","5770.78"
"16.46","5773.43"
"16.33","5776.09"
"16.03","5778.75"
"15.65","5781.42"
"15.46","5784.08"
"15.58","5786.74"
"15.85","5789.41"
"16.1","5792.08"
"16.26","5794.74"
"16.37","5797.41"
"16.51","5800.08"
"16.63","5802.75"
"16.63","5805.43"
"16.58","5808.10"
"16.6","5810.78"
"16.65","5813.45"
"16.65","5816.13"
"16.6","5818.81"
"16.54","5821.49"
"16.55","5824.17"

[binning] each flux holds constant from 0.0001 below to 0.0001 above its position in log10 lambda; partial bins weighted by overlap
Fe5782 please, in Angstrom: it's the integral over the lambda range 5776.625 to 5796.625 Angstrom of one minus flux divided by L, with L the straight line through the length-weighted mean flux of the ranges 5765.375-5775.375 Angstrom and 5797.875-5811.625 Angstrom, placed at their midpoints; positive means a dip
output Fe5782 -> 0.7 Angstrom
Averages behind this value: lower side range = 16.4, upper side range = 16.6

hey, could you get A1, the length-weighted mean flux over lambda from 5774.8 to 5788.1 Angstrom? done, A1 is 15.8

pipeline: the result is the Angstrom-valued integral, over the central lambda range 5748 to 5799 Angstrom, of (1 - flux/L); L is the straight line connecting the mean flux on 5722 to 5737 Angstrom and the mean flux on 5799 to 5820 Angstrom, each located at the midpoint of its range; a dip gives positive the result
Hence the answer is 1.1 Angstrom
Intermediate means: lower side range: 16.3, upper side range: 16.6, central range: 16.1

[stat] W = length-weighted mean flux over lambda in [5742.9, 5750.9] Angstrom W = 16.8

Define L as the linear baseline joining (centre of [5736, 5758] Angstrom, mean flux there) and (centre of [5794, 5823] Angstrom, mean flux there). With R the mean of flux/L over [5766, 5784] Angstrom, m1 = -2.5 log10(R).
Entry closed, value 0.03 mag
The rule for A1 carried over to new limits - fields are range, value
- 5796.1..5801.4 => 16.4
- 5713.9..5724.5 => 16.1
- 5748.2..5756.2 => 16.3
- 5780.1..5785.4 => 15.6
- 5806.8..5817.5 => 16.6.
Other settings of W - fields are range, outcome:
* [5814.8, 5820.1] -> 16.6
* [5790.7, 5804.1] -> 16.4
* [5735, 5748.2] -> 16.8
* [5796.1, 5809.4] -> 16.5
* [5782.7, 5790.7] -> 15.6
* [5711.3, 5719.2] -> 16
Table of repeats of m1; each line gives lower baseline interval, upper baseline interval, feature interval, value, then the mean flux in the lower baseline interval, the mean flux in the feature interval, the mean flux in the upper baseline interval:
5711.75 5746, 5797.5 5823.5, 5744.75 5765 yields 0.008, 16.4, 16.3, 16.6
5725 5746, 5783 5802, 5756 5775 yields 0.000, 16.5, 16.3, 16.1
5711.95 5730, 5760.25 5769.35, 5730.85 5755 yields -0.024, 16.1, 16.6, 16.3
